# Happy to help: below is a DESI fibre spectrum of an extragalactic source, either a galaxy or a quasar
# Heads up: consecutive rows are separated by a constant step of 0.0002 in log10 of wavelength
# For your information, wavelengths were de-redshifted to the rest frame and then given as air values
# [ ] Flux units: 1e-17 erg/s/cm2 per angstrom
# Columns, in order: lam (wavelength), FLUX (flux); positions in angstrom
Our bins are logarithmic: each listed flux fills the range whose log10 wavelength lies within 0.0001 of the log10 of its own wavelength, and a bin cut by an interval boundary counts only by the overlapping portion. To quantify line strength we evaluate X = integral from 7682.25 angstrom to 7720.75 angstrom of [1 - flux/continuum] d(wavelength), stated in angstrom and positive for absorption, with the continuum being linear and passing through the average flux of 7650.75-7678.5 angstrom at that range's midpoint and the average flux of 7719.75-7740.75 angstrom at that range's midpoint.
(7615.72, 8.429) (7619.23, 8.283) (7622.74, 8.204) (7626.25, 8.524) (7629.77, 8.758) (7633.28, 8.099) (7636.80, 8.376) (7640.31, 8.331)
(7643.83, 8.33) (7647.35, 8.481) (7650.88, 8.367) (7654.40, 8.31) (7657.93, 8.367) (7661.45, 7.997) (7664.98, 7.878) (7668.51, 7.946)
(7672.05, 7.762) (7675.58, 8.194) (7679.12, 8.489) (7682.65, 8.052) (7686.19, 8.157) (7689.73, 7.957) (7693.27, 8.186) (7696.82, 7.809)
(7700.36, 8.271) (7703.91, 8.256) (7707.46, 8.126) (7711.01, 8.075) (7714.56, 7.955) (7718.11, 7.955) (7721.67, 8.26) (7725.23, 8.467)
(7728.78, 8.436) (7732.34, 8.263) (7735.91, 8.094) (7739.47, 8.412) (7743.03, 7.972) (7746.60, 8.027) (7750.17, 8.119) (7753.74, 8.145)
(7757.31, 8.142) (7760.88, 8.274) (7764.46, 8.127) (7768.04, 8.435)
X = 0.7 angstrom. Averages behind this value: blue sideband 8.1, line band 8.08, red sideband 8.32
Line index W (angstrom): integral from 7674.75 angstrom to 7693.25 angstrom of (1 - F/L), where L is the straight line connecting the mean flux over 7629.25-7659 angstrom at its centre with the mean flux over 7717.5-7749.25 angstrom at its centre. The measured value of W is 0.29 angstrom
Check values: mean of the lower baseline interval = 8.36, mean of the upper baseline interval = 8.22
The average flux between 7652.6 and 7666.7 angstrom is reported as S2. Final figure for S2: 8.14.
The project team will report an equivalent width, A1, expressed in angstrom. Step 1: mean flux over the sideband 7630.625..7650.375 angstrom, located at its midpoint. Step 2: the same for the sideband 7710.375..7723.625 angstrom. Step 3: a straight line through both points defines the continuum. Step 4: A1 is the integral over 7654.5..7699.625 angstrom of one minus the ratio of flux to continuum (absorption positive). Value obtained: 0.7 angstrom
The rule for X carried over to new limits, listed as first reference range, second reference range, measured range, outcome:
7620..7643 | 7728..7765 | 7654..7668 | 0.4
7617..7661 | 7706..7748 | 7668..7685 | 0.4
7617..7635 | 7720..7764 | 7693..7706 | 0.2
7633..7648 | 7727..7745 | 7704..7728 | 0.3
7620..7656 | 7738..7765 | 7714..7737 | -0.1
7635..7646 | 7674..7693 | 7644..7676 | 0.5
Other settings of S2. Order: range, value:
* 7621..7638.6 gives 8.39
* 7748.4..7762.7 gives 8.17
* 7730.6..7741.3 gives 8.25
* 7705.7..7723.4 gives 8.07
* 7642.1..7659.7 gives 8.37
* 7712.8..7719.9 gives 7.95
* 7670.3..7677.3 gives 7.98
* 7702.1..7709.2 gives 8.19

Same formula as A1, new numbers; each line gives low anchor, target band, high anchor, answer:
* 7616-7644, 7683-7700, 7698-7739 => 0.4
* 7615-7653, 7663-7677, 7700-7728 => 0.6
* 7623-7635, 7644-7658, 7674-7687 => -0.1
